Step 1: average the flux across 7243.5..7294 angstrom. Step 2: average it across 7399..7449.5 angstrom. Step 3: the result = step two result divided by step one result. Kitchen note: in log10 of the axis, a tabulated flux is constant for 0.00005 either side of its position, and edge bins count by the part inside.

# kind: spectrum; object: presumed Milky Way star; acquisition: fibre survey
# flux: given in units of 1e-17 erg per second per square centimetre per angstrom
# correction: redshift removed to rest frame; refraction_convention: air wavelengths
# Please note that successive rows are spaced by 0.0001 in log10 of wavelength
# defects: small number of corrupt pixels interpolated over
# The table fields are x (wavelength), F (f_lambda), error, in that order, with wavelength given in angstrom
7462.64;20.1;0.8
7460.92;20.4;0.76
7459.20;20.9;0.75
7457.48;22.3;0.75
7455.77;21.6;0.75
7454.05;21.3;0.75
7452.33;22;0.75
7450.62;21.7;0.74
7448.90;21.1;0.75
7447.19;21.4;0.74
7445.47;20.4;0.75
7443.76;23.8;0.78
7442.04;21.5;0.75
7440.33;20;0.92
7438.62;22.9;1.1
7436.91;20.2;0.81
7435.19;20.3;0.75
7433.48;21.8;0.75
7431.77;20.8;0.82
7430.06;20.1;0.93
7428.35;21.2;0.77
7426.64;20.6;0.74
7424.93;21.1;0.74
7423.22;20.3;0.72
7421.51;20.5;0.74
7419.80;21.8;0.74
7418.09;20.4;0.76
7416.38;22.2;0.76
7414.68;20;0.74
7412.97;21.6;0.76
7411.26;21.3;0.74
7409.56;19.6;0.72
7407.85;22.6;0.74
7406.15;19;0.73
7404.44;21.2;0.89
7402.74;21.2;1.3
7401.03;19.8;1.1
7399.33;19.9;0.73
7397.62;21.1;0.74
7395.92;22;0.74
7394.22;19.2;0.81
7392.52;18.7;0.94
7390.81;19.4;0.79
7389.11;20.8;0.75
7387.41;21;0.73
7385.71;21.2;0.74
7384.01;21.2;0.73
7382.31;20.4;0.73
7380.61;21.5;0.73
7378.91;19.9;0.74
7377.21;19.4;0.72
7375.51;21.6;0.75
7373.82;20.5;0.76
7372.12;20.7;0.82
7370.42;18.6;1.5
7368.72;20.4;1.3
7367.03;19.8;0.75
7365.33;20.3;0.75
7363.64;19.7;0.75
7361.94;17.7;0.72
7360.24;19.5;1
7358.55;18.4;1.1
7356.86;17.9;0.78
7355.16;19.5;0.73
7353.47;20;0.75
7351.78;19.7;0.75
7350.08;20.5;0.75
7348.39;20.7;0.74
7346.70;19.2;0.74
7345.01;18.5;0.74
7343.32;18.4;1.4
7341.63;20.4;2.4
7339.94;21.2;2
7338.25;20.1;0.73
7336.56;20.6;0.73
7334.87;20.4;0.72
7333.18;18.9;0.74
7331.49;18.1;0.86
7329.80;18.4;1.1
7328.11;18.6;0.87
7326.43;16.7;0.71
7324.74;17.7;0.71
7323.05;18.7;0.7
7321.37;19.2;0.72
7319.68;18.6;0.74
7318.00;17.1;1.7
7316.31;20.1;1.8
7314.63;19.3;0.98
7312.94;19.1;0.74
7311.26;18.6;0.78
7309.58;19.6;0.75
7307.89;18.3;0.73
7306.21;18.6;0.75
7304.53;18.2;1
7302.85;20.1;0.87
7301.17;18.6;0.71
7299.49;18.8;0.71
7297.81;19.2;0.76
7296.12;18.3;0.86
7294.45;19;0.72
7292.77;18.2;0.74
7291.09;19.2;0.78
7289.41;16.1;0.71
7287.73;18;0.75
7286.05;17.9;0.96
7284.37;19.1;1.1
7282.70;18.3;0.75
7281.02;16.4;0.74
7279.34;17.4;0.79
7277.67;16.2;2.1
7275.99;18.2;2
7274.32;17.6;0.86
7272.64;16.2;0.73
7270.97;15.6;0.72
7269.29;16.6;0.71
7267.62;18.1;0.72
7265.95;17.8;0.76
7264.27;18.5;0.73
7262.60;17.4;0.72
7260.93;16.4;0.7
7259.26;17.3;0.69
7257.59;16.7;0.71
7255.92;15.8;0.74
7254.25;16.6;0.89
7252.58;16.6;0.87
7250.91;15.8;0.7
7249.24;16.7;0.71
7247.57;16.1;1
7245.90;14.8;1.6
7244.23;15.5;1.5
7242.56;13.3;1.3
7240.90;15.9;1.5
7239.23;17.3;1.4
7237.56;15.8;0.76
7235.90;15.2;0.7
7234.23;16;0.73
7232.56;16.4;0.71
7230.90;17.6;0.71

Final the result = 1.2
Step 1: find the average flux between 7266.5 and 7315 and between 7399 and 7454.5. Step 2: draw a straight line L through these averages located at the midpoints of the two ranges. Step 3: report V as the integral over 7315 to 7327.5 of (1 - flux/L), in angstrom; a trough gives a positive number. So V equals 0.3 angstrom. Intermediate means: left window 18.1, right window 21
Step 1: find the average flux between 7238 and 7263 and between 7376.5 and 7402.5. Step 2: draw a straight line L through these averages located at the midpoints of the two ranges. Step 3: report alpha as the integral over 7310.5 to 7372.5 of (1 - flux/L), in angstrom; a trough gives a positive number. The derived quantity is -1.0 angstrom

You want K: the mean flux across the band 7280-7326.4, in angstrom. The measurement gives 18.5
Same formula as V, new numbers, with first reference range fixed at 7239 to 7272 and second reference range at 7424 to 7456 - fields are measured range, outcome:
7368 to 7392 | -0.9 angstrom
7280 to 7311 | -1.7 angstrom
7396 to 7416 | -0.4 angstrom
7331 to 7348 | -0.9 angstrom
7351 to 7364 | 0.0 angstrom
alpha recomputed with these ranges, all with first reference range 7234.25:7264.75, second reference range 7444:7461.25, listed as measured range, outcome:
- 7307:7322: -0.9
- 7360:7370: -0.2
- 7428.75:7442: 0.0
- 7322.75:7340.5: -0.7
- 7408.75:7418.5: -0.2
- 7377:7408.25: -1.0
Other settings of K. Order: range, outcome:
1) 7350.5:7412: 20.1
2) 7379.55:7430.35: 20.7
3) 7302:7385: 19.4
